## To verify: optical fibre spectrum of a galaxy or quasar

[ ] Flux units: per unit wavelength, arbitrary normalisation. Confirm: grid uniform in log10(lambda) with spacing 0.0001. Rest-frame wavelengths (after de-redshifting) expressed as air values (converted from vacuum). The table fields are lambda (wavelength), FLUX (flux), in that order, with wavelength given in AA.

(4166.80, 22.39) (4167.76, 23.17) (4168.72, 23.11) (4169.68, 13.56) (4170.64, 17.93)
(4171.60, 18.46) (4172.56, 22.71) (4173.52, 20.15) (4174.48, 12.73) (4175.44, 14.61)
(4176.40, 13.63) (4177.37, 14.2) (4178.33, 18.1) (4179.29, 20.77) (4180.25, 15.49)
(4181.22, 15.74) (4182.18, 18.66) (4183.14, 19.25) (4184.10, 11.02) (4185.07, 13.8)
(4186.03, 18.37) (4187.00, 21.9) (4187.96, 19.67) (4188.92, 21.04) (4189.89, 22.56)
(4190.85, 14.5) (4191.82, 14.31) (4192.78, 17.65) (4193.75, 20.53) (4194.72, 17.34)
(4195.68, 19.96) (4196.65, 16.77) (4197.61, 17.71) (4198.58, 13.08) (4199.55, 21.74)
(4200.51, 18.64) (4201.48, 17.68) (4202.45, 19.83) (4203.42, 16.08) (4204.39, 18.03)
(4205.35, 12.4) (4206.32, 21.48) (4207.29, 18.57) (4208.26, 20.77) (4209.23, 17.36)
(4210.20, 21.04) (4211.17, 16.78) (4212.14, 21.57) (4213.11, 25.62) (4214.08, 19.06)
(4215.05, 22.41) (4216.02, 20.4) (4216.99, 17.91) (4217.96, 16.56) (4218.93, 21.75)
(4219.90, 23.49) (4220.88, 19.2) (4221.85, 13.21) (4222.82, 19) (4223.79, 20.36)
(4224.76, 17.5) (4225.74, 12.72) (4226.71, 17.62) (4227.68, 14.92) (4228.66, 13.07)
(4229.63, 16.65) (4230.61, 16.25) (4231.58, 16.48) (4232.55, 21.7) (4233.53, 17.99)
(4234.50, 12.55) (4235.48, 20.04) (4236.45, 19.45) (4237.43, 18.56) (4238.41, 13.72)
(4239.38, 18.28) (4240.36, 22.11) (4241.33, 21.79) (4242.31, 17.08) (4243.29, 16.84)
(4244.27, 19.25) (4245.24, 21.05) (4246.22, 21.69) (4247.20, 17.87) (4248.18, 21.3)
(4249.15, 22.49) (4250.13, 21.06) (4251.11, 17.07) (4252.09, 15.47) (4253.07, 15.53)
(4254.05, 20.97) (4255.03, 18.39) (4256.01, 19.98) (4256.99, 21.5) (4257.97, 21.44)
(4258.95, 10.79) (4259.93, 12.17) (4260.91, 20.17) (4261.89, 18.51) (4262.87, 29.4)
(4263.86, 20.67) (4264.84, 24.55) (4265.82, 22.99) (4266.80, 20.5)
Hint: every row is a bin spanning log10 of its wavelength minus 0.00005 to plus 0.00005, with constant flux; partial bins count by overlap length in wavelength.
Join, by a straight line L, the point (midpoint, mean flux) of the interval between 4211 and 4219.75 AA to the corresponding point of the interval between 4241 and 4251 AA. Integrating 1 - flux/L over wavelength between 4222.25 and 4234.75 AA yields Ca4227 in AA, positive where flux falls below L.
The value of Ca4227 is 2.2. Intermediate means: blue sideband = 20.5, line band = 16.7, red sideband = 19.9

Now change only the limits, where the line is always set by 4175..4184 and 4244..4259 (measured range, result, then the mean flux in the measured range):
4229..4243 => 0.6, 18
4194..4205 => -0.4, 17.9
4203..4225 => -1.6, 19.2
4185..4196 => -1.1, 18.6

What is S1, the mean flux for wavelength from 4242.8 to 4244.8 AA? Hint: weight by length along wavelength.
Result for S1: 18.1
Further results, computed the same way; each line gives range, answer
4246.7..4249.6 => 20.6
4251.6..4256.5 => 18.1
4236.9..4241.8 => 18.9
